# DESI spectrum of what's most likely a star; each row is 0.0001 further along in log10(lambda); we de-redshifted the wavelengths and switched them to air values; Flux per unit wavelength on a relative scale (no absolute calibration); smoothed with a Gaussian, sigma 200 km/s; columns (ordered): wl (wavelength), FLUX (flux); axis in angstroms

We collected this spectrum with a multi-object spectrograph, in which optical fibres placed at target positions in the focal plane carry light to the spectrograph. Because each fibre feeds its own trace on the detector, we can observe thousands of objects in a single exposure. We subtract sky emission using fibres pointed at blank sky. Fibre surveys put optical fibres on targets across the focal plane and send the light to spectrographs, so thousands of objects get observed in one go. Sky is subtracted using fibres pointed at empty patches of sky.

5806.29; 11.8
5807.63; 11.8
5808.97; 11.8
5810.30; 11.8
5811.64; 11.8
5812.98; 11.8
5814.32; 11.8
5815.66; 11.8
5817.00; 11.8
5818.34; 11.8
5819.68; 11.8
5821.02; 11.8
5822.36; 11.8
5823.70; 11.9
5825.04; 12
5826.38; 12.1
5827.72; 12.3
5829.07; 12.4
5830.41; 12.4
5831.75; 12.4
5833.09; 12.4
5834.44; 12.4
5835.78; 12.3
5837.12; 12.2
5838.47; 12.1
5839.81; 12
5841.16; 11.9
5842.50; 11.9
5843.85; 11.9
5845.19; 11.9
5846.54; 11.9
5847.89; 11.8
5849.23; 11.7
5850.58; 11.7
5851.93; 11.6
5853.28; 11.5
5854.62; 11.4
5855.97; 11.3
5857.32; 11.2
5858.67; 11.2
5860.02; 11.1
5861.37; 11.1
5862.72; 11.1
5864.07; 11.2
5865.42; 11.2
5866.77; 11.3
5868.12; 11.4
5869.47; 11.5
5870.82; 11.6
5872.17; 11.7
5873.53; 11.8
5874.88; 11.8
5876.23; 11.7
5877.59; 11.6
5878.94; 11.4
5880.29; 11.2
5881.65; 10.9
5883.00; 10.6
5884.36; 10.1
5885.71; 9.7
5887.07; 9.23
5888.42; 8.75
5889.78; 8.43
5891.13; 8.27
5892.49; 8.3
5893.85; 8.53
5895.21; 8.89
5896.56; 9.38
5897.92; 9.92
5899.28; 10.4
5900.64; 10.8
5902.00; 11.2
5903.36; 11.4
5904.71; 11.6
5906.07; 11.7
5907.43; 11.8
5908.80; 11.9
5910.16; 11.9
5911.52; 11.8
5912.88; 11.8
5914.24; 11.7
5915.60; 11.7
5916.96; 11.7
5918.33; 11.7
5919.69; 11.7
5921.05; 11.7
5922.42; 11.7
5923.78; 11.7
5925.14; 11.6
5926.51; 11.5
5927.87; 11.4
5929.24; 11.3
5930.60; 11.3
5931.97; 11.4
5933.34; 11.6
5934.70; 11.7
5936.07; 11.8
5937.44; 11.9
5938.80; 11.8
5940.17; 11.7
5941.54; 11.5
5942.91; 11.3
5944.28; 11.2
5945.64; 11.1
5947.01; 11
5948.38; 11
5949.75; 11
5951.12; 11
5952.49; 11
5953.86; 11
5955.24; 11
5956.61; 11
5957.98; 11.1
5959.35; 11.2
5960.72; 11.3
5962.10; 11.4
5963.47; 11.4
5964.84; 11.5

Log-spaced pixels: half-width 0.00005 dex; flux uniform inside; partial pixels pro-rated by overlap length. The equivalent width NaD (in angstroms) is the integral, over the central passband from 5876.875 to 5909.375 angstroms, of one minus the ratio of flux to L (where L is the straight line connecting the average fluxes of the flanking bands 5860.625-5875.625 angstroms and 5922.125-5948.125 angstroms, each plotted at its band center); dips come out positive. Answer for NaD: 3.42 angstroms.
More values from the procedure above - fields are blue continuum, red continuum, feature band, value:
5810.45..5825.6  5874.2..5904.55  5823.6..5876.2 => -3.3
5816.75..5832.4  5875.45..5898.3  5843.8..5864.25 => -0.9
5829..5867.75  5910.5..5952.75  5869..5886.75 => 0.8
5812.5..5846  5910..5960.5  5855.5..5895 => 3.8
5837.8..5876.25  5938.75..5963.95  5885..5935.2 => 2.3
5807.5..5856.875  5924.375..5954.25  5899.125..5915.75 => 0.0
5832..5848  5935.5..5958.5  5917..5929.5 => -0.2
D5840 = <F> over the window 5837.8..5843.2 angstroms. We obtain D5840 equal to 12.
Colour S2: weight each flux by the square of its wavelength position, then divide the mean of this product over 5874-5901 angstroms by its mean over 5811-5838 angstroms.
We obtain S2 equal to 0.85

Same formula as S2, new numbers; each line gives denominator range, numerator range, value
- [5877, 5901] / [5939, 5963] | 1.17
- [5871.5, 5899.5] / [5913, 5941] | 1.17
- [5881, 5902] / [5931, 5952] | 1.22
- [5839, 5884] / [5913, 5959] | 1.02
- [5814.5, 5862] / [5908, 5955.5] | 1.00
